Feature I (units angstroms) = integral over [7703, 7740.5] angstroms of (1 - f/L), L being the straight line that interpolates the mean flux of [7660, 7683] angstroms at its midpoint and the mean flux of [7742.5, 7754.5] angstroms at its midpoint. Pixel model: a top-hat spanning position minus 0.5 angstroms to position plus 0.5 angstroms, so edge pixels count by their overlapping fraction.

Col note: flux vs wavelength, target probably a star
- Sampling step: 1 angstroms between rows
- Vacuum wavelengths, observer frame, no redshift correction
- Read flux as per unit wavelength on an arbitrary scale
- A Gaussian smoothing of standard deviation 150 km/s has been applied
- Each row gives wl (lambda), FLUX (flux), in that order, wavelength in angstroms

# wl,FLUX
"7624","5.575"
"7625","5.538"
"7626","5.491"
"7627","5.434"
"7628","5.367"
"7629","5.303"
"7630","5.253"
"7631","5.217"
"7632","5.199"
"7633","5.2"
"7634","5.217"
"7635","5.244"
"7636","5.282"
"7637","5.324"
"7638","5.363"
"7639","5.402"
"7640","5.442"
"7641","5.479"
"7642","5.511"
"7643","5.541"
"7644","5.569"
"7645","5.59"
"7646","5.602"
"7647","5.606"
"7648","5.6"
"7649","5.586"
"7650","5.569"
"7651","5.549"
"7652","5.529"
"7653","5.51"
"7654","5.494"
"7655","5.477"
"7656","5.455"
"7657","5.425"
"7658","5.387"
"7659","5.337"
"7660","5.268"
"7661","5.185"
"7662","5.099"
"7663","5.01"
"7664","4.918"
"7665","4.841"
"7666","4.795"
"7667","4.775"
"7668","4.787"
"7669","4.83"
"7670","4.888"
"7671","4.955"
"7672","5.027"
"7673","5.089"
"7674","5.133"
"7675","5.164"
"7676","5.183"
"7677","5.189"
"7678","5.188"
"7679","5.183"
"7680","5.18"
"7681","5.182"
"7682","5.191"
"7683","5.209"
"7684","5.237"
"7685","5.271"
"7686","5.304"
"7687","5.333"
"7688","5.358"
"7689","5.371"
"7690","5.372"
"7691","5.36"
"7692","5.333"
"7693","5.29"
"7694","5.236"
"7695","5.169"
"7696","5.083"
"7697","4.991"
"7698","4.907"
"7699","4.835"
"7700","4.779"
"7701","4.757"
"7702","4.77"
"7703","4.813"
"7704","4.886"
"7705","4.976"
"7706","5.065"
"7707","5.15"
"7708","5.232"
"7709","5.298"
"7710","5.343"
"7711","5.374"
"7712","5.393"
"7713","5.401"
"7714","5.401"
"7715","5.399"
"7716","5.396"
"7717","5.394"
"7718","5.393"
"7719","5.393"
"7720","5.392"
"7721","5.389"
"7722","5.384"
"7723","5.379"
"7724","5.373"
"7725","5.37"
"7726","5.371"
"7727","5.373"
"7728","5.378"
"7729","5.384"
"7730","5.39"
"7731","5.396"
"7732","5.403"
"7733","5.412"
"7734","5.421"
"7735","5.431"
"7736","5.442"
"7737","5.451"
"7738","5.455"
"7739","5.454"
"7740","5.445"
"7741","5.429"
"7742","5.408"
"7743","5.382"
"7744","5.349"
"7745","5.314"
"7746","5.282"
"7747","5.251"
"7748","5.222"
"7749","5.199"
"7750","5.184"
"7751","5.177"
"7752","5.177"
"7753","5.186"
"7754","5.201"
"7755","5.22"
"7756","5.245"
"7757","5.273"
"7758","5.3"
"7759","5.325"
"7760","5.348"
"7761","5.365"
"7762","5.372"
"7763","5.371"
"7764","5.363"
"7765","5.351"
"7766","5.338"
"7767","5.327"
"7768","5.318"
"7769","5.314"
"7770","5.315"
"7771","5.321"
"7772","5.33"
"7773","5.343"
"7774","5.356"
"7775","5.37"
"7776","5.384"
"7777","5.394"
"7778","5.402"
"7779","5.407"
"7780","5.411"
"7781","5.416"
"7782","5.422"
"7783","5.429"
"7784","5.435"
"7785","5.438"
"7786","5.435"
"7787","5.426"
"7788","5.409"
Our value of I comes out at -1.2 angstroms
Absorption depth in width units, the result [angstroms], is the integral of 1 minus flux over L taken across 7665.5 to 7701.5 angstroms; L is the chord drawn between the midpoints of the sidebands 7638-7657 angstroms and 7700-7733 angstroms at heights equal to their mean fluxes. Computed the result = 1.9 angstroms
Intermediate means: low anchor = 5.52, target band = 5.11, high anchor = 5.27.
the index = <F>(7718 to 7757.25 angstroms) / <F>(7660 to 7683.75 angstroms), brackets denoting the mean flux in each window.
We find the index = 1.06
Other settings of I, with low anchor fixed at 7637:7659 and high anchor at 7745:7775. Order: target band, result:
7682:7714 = 1.4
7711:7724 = -0.1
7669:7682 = 0.8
